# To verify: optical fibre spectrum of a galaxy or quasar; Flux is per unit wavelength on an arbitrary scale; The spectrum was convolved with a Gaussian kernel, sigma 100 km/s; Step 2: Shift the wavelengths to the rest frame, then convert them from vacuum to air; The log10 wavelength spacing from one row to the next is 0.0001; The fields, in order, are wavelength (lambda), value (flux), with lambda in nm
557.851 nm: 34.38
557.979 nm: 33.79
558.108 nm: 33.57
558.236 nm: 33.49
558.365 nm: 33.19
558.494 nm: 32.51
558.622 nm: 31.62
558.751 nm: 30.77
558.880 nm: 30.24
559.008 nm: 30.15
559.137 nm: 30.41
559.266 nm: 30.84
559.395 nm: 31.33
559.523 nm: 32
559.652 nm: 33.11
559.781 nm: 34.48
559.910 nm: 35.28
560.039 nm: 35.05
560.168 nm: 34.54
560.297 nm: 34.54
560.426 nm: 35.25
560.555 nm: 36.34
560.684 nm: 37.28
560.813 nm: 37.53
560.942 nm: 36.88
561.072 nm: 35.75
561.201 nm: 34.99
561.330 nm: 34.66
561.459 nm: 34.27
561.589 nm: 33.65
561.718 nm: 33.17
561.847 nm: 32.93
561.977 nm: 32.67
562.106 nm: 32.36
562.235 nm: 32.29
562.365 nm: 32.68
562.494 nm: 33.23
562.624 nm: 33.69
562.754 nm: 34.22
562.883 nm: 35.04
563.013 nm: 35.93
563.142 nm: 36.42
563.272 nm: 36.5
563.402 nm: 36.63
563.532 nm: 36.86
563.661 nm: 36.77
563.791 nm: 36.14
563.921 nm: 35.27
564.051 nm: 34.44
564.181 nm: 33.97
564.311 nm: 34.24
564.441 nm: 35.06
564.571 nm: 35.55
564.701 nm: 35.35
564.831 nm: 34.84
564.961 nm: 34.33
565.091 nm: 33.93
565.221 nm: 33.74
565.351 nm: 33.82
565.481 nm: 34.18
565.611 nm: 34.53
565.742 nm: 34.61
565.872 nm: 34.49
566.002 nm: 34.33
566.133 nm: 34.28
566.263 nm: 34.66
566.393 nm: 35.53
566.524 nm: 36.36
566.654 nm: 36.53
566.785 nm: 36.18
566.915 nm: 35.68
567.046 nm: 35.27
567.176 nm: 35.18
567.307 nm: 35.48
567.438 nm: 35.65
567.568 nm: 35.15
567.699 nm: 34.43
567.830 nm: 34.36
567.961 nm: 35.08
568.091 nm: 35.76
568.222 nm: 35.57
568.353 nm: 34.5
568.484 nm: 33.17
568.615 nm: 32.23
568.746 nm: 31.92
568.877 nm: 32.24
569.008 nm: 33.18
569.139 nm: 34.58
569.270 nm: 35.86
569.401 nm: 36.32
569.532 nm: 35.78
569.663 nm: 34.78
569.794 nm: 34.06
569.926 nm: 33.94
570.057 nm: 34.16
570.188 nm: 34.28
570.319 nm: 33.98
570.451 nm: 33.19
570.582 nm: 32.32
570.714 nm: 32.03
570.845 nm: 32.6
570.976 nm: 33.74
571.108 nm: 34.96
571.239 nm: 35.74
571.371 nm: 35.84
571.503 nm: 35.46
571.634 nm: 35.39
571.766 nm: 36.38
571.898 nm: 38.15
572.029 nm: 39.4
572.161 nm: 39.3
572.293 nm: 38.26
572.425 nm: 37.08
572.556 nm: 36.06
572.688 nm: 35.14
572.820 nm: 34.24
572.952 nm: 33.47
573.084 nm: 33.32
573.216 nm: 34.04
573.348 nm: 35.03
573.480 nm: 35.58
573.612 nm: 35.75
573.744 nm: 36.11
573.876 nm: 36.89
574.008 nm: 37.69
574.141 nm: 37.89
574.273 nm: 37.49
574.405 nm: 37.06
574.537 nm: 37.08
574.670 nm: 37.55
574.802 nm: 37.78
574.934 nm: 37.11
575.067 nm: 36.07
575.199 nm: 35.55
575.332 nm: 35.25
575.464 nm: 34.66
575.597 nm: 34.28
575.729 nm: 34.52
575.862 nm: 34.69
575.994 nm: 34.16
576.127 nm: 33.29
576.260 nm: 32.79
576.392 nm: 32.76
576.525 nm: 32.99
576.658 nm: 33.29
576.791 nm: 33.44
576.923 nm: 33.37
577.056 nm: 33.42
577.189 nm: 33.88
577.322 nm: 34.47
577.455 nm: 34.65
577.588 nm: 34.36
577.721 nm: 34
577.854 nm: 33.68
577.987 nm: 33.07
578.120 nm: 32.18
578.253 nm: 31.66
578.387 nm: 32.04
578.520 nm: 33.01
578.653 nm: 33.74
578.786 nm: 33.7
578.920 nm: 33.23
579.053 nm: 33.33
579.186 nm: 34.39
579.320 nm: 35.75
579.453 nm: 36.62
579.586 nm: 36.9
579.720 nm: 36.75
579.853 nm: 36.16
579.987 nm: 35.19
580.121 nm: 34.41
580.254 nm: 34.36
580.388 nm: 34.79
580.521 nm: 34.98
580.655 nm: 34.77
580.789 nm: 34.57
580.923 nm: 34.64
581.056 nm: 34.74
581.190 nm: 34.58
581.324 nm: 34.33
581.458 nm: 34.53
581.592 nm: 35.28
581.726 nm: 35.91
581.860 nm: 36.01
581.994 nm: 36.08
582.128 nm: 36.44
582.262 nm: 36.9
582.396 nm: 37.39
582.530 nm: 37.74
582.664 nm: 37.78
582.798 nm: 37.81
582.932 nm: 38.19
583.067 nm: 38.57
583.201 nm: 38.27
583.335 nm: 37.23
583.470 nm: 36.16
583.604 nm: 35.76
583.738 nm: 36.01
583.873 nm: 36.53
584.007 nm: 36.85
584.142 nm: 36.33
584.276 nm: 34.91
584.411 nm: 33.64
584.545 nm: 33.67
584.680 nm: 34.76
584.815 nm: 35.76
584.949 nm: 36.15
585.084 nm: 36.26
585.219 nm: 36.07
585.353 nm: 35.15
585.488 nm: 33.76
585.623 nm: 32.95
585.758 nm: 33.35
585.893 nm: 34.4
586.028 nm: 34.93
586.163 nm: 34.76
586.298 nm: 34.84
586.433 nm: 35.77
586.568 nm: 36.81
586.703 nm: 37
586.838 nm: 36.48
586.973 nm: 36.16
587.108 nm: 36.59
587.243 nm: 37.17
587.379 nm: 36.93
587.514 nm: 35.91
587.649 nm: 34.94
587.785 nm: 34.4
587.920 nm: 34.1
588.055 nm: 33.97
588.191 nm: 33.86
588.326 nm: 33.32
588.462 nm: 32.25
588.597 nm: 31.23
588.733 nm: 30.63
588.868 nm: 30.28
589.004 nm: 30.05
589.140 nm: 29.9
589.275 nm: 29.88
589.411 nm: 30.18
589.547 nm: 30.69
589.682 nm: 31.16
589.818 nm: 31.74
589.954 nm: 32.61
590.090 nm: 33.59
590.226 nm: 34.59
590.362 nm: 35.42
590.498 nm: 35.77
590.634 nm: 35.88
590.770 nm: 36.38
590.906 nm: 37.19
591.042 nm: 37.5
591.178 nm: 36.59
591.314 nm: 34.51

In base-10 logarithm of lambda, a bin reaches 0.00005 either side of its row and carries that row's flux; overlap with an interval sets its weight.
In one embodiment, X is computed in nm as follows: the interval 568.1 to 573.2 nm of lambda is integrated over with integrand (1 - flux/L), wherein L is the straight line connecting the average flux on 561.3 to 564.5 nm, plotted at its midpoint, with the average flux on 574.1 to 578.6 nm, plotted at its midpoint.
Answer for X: -0.045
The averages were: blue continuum 34.5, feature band 34.8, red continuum 34.5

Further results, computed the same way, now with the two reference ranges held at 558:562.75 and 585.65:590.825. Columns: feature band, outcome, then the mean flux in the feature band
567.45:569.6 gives -0.05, 34.4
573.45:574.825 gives -0.13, 37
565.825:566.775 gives -0.05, 35.2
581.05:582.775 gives -0.12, 36.1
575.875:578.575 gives 0.03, 33.4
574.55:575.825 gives -0.08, 35.9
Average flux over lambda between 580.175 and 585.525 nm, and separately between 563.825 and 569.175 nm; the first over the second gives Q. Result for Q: 1.04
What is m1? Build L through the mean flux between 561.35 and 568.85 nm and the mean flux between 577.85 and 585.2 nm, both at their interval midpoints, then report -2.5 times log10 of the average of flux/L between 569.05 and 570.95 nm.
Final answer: 0.02 mag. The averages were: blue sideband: 34.6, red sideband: 35.4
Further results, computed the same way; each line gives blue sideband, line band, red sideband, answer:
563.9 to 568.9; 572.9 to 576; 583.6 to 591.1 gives -0.039 mag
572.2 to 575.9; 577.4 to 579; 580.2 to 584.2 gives 0.087 mag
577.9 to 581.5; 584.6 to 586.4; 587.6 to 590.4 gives -0.057 mag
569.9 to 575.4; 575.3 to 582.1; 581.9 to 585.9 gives 0.049 mag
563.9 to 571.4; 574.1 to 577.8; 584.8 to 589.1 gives -0.012 mag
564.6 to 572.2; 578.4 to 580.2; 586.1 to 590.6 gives -0.018 mag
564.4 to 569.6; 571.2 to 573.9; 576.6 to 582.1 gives -0.044 mag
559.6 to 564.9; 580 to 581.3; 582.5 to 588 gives 0.031 mag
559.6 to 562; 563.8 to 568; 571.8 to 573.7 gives 0.015 mag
